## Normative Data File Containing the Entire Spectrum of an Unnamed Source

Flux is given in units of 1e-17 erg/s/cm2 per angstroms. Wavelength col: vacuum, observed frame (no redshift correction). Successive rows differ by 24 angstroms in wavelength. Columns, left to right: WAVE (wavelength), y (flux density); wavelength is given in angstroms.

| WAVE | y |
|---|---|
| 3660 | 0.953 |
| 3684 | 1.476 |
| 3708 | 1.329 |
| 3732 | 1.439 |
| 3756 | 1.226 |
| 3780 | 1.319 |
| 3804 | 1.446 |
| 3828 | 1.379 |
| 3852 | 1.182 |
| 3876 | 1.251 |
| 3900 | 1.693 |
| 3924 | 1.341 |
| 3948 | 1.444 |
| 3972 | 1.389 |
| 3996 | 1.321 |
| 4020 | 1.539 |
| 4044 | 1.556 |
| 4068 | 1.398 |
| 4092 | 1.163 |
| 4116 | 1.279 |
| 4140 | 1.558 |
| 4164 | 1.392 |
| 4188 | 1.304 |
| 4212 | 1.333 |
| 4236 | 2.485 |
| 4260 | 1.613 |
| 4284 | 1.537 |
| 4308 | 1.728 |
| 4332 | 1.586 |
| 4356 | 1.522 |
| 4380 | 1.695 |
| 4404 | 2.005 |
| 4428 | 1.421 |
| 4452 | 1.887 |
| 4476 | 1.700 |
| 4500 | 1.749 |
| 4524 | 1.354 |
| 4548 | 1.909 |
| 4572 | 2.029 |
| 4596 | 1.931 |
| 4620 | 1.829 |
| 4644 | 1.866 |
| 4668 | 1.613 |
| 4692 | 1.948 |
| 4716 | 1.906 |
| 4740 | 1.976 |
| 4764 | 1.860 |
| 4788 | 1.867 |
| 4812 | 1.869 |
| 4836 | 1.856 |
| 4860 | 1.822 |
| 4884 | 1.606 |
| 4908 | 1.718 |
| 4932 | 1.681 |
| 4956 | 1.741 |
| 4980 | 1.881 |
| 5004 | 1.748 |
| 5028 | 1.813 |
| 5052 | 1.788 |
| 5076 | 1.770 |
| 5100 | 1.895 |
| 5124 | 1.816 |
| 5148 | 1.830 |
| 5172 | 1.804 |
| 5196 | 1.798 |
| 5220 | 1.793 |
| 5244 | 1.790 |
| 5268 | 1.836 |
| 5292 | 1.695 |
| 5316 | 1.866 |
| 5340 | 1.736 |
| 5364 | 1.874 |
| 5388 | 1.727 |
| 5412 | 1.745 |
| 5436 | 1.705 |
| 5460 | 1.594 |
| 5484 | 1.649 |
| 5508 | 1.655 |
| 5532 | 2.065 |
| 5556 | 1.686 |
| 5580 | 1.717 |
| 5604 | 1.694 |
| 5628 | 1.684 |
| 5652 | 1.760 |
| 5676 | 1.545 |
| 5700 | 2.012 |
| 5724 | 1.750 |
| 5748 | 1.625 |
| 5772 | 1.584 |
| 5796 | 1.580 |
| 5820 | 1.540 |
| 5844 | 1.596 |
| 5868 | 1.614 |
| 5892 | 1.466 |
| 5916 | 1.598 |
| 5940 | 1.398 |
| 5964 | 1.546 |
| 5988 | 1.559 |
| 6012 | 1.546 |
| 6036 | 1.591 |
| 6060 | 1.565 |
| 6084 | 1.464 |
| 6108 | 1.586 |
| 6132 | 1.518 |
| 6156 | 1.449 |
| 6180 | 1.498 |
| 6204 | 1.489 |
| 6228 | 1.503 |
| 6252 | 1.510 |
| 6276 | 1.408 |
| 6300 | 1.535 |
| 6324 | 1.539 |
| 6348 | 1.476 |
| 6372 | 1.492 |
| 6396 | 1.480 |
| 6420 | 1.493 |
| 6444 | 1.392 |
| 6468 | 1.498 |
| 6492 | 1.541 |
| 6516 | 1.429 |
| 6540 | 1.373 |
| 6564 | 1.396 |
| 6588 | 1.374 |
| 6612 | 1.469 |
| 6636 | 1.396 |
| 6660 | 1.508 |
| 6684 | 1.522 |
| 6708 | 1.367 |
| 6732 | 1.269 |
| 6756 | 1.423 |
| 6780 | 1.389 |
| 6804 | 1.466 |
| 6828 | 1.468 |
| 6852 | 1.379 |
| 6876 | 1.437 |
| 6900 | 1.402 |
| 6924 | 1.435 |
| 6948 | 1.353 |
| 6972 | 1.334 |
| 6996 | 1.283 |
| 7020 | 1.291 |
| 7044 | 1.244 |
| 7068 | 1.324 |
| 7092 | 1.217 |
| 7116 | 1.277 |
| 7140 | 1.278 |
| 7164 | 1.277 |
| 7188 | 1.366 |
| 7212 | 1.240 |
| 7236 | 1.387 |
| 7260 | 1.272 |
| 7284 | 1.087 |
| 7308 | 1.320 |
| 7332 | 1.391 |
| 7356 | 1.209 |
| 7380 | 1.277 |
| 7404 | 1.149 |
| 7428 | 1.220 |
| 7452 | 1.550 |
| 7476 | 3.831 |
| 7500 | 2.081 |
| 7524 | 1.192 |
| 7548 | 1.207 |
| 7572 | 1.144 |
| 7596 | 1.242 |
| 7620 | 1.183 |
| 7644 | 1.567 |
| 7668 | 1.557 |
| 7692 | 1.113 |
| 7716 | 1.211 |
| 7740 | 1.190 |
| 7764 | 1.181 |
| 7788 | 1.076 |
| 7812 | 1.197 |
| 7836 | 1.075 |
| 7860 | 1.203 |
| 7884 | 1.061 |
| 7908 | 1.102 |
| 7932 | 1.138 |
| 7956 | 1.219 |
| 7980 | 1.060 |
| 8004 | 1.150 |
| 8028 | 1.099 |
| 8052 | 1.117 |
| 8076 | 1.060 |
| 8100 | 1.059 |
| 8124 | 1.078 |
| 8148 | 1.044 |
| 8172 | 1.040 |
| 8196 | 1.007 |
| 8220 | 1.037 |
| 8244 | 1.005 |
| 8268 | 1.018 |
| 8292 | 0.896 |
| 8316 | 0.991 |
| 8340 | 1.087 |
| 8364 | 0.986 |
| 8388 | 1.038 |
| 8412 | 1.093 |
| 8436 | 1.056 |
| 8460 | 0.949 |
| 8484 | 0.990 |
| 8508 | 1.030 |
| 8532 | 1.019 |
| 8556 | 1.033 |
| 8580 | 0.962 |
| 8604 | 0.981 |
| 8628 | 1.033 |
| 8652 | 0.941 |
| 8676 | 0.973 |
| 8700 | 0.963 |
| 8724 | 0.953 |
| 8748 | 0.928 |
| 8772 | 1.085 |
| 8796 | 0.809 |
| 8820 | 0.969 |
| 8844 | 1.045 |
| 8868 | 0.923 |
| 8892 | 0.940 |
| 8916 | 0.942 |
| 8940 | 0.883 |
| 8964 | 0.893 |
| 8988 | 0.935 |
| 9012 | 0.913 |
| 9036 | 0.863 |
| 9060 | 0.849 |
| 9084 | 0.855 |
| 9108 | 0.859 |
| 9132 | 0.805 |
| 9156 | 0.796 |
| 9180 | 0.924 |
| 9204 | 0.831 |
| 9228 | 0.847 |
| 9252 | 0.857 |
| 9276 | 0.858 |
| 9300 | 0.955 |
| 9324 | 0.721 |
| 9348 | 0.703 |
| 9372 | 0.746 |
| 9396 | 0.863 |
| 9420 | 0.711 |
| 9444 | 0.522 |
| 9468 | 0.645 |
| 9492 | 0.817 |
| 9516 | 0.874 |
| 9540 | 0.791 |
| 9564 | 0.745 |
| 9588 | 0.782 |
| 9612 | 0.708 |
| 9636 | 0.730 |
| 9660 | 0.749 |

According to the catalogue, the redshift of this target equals 0.14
